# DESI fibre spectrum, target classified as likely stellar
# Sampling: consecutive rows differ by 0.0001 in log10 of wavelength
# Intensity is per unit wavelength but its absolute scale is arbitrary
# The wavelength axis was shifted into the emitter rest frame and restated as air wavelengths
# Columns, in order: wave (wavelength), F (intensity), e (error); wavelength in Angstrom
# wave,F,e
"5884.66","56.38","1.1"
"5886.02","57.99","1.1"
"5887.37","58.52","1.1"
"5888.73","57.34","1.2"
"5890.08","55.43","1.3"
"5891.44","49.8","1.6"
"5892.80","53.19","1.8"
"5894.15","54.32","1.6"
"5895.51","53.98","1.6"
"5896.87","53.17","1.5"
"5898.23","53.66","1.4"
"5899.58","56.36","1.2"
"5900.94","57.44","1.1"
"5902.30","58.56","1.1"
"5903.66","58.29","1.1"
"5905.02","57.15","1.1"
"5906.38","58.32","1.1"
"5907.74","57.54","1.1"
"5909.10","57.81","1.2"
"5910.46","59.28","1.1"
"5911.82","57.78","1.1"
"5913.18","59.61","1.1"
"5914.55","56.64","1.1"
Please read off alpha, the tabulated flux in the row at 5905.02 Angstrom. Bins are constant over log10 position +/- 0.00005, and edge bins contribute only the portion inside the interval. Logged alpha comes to 57.15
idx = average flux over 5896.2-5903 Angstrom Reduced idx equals 55.9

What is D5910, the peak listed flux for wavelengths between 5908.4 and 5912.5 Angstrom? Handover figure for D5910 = 59.28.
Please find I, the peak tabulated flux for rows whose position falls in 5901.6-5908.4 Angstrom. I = 58.56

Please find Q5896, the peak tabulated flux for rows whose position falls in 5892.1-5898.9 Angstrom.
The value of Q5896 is 54.32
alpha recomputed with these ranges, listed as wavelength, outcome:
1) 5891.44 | 49.8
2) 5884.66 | 56.38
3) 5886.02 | 57.99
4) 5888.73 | 57.34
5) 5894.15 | 54.32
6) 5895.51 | 53.98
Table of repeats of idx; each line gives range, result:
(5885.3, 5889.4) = 57.9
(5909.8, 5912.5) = 58.6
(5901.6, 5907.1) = 58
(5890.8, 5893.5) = 51.6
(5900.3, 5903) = 58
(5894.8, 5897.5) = 53.5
